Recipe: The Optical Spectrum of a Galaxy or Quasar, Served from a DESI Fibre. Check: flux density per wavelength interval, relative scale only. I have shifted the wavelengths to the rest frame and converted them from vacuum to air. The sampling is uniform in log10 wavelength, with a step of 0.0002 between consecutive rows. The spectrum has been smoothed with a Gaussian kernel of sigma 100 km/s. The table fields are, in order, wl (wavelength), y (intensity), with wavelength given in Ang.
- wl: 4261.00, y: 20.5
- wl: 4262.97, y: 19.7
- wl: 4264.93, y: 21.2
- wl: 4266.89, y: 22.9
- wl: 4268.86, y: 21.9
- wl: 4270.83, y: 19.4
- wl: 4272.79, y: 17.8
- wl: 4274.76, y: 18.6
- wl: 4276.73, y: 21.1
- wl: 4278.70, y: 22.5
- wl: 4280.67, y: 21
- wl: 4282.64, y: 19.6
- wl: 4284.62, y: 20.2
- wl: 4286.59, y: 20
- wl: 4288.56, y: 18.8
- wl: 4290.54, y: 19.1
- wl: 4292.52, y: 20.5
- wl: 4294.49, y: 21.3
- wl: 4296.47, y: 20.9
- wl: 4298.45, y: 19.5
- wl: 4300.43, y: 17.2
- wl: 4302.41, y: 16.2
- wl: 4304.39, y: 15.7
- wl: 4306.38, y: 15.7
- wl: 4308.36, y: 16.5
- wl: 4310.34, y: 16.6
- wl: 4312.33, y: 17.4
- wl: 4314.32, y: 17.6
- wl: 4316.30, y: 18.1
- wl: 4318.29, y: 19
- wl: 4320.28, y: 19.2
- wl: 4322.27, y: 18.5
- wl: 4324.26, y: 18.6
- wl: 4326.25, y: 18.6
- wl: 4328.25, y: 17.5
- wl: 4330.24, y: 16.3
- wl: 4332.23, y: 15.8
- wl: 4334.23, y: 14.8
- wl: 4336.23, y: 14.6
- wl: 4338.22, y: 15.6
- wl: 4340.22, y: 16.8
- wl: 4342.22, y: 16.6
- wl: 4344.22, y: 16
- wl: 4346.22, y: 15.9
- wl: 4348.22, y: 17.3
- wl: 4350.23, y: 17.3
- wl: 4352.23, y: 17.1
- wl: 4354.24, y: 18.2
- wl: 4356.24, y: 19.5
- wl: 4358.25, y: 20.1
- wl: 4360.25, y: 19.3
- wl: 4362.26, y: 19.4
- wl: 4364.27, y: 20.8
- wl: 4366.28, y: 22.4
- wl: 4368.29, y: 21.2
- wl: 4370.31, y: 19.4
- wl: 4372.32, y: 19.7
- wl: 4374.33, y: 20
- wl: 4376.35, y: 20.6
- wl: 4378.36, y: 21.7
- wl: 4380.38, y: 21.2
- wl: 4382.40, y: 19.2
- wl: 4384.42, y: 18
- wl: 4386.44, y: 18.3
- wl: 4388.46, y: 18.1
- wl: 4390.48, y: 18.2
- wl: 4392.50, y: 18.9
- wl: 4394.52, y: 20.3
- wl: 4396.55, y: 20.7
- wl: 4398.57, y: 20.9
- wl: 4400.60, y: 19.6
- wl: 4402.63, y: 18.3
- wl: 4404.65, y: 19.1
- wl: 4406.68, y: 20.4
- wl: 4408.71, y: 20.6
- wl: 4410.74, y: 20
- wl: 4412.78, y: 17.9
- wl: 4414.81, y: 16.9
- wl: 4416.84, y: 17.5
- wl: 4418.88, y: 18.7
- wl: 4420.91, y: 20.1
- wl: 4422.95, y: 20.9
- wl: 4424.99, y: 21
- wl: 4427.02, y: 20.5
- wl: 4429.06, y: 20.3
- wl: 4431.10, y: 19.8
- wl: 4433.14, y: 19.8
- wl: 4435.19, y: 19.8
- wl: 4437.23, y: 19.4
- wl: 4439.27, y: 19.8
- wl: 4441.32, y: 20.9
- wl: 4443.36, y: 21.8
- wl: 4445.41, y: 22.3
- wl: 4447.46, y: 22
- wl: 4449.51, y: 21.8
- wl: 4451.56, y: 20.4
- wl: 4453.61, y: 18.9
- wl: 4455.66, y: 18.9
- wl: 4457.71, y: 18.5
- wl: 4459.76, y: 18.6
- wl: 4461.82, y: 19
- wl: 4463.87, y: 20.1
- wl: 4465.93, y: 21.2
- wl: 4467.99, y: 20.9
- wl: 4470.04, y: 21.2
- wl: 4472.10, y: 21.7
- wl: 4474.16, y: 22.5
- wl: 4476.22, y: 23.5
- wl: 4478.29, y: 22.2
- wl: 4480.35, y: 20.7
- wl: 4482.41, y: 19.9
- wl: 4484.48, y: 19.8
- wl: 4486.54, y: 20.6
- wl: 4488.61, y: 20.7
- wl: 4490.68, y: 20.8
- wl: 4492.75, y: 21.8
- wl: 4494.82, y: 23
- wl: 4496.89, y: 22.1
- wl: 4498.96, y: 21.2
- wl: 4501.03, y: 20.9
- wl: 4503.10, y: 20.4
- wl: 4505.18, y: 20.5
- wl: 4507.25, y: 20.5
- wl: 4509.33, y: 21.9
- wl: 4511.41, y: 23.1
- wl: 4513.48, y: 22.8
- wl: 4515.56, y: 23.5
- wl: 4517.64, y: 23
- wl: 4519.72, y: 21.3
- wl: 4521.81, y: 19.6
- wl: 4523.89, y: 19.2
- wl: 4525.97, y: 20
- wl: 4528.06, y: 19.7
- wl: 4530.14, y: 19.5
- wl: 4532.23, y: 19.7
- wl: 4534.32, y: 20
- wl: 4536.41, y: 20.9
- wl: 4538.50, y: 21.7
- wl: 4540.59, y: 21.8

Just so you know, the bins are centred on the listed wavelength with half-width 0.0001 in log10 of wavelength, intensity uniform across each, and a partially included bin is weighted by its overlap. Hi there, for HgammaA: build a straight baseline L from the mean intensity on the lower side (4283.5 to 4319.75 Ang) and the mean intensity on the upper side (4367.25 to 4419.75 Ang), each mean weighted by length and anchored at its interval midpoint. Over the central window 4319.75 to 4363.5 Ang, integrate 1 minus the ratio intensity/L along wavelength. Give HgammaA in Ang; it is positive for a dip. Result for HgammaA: 3.31 Ang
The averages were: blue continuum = 18.4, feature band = 17.4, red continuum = 19.4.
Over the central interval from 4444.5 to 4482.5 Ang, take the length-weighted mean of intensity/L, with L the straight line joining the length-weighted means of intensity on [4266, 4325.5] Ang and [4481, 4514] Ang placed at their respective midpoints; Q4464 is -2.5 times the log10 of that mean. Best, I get 0.00 mag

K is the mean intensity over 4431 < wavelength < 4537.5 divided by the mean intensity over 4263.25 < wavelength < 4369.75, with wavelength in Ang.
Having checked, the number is 1.12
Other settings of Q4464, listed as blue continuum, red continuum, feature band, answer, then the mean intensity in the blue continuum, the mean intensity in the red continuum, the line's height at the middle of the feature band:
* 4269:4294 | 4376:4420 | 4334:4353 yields 0.205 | 20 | 19.3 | 19.6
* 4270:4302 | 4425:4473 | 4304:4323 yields 0.140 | 19.8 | 20.3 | 19.9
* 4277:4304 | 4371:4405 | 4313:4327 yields 0.067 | 19.7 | 19.6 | 19.7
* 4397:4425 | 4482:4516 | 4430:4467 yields 0.004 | 19.4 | 21.4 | 20.2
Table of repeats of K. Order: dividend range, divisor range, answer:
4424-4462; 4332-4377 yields 1.11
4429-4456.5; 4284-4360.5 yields 1.15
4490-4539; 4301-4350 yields 1.25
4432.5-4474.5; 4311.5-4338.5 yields 1.18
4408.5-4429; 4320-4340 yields 1.15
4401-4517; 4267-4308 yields 1.06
